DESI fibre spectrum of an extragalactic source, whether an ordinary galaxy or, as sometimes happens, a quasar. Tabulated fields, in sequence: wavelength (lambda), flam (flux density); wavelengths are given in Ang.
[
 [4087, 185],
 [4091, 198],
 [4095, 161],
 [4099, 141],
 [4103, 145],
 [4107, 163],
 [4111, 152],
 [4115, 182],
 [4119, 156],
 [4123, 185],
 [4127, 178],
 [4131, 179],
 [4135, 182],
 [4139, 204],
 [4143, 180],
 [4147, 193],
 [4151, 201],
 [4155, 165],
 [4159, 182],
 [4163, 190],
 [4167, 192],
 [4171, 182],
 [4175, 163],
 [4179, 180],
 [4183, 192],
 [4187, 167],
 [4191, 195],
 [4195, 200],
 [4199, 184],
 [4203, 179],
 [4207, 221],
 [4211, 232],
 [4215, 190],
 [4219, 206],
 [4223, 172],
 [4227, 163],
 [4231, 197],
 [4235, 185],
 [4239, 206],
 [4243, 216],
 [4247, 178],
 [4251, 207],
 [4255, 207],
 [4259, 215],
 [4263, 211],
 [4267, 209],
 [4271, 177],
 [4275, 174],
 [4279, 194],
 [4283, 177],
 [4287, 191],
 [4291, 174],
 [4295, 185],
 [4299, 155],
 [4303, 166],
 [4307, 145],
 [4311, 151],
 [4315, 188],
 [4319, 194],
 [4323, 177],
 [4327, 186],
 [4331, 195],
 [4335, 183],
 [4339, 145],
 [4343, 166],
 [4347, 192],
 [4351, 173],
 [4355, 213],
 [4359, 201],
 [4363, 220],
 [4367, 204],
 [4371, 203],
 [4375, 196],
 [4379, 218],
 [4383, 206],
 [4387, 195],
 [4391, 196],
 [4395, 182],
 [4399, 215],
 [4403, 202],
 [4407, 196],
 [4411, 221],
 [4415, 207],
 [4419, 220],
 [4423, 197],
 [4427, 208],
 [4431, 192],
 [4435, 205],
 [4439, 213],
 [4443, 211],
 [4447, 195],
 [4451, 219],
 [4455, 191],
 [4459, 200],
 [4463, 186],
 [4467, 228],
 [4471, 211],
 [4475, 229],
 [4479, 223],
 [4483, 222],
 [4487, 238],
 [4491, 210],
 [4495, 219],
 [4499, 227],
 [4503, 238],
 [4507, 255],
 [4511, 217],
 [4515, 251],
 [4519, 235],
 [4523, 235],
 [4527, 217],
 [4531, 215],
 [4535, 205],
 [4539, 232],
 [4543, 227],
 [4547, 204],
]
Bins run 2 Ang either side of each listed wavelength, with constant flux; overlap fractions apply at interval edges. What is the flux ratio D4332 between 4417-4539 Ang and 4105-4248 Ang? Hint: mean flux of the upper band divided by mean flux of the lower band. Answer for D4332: 1.17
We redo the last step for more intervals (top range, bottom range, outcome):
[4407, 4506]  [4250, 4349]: 1.17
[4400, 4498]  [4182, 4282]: 1.08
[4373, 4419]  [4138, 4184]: 1.10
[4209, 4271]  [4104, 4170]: 1.11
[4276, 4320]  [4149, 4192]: 0.95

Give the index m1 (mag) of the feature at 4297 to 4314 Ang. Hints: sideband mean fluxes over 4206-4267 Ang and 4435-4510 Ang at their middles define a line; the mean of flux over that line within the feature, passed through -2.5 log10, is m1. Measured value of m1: 0.30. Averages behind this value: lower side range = 200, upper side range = 217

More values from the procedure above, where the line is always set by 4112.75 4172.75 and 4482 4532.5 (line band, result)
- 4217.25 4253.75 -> 0.01 mag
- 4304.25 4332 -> 0.17 mag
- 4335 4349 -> 0.22 mag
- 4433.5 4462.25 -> 0.09 mag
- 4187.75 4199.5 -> -0.01 mag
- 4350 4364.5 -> 0.04 mag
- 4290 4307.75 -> 0.22 mag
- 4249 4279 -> -0.01 mag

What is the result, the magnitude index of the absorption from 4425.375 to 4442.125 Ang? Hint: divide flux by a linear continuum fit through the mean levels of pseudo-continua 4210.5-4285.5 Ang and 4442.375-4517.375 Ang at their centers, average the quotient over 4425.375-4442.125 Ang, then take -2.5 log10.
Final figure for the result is 0.051 mag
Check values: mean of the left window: 195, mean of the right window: 220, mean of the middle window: 205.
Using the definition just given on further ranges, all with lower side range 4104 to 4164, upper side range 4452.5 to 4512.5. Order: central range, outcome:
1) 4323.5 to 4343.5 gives 0.15 mag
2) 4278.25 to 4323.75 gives 0.14 mag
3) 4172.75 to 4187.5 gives 0.05 mag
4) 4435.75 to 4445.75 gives 0.02 mag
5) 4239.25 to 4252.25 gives -0.05 mag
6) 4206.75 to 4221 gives -0.13 mag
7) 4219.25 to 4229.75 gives 0.08 mag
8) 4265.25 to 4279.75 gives 0.04 mag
